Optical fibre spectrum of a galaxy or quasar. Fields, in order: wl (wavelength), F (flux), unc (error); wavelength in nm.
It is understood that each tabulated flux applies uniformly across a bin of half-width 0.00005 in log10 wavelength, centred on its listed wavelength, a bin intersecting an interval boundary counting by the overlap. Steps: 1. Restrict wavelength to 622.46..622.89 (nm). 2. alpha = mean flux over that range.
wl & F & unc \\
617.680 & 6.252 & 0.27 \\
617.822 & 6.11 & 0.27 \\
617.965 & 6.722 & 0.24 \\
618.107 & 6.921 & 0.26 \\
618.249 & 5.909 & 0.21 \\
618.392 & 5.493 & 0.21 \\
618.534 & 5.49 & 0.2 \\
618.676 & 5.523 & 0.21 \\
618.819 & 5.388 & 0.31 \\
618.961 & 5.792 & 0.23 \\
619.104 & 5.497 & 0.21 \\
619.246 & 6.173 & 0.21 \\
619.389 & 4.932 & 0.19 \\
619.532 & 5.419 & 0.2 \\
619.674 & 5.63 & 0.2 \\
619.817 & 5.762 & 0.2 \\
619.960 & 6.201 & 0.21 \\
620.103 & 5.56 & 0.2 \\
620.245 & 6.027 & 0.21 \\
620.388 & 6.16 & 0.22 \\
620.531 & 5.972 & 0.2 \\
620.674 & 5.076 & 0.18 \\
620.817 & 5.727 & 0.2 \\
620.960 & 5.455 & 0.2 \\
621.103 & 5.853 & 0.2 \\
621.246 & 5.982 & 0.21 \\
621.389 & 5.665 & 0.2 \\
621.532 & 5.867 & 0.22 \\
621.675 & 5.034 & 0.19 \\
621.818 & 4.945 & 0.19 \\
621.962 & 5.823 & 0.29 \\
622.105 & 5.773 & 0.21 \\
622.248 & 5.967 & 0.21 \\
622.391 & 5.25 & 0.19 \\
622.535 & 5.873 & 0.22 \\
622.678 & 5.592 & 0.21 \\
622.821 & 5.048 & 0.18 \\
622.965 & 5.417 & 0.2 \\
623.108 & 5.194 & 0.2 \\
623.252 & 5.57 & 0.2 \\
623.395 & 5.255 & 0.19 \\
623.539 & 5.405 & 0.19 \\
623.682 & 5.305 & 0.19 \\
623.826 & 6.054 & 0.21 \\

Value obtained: 5.51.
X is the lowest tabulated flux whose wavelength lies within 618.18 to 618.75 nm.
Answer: 5.49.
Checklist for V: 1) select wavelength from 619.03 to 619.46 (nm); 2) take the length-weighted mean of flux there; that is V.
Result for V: 5.53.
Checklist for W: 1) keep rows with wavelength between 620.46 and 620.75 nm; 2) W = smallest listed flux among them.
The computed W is 5.076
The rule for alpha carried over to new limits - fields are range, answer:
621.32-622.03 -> 5.46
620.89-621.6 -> 5.77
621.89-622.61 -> 5.74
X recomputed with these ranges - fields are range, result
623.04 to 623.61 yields 5.194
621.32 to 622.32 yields 4.945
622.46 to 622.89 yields 5.048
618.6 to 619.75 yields 4.932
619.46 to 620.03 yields 5.419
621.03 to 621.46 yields 5.665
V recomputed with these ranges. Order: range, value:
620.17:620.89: 5.79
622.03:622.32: 5.88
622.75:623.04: 5.23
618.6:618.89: 5.46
